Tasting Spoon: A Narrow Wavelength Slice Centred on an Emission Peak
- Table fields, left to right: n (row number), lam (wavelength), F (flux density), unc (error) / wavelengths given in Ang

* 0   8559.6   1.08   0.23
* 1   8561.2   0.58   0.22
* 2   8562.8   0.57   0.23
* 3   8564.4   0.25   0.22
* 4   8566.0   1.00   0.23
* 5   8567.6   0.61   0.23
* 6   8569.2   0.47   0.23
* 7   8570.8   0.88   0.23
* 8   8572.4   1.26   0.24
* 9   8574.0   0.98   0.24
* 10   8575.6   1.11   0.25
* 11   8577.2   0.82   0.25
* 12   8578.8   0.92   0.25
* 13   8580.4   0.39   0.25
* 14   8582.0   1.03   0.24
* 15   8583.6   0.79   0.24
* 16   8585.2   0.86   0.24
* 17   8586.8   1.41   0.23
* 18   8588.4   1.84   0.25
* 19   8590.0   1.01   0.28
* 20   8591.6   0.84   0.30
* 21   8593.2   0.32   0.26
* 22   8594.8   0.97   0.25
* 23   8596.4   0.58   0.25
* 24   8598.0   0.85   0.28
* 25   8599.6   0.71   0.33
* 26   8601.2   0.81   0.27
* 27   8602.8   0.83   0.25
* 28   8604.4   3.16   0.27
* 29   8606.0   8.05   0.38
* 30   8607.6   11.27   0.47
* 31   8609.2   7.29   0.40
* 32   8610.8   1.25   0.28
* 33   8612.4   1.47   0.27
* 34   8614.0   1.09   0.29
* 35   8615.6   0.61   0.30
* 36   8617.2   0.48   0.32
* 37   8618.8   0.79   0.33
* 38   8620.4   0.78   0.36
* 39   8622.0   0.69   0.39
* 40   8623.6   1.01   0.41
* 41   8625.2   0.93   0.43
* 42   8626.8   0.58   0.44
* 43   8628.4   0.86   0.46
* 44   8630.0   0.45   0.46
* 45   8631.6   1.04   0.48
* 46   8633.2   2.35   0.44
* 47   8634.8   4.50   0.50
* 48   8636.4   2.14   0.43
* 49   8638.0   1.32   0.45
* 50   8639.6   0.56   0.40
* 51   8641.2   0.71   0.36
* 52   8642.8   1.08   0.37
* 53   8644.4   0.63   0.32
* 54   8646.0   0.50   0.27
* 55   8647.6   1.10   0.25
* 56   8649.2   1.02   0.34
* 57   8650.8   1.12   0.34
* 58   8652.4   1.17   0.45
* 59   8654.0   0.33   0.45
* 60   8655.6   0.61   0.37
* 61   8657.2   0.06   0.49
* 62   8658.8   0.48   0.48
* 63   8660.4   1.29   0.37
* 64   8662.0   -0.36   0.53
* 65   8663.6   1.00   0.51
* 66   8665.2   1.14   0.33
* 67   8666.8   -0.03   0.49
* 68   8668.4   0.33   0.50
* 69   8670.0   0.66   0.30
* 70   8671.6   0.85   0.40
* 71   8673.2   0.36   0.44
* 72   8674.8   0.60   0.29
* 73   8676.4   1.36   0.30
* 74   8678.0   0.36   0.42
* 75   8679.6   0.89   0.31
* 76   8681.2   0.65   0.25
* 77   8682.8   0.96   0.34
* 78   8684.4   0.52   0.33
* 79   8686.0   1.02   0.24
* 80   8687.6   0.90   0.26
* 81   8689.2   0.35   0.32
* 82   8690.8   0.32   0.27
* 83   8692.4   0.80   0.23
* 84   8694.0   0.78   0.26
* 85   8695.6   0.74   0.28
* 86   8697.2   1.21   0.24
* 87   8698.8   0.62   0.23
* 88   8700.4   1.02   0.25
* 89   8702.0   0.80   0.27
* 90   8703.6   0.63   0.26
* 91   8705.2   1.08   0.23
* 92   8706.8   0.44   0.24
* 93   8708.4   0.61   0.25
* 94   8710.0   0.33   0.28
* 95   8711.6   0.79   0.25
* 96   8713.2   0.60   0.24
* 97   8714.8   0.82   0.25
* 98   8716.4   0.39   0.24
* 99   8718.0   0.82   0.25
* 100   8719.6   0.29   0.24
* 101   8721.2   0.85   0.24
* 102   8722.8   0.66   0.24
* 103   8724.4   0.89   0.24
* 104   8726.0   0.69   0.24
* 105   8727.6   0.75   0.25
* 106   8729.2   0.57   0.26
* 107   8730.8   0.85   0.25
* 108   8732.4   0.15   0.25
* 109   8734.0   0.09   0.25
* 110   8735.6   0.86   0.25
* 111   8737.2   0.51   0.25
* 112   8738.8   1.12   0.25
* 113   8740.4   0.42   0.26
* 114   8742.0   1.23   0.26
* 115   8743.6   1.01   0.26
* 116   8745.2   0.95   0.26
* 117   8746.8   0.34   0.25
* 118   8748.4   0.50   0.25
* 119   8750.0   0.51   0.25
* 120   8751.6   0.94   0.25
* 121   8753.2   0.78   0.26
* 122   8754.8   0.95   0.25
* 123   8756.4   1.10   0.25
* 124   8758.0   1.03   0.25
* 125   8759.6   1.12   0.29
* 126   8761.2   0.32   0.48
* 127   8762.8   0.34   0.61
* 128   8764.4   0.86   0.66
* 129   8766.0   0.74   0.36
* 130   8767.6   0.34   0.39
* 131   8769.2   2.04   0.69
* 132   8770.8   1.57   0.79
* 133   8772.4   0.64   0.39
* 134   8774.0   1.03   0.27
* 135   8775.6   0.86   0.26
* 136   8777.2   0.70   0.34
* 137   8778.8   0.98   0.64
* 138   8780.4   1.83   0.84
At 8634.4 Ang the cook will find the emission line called [N II]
